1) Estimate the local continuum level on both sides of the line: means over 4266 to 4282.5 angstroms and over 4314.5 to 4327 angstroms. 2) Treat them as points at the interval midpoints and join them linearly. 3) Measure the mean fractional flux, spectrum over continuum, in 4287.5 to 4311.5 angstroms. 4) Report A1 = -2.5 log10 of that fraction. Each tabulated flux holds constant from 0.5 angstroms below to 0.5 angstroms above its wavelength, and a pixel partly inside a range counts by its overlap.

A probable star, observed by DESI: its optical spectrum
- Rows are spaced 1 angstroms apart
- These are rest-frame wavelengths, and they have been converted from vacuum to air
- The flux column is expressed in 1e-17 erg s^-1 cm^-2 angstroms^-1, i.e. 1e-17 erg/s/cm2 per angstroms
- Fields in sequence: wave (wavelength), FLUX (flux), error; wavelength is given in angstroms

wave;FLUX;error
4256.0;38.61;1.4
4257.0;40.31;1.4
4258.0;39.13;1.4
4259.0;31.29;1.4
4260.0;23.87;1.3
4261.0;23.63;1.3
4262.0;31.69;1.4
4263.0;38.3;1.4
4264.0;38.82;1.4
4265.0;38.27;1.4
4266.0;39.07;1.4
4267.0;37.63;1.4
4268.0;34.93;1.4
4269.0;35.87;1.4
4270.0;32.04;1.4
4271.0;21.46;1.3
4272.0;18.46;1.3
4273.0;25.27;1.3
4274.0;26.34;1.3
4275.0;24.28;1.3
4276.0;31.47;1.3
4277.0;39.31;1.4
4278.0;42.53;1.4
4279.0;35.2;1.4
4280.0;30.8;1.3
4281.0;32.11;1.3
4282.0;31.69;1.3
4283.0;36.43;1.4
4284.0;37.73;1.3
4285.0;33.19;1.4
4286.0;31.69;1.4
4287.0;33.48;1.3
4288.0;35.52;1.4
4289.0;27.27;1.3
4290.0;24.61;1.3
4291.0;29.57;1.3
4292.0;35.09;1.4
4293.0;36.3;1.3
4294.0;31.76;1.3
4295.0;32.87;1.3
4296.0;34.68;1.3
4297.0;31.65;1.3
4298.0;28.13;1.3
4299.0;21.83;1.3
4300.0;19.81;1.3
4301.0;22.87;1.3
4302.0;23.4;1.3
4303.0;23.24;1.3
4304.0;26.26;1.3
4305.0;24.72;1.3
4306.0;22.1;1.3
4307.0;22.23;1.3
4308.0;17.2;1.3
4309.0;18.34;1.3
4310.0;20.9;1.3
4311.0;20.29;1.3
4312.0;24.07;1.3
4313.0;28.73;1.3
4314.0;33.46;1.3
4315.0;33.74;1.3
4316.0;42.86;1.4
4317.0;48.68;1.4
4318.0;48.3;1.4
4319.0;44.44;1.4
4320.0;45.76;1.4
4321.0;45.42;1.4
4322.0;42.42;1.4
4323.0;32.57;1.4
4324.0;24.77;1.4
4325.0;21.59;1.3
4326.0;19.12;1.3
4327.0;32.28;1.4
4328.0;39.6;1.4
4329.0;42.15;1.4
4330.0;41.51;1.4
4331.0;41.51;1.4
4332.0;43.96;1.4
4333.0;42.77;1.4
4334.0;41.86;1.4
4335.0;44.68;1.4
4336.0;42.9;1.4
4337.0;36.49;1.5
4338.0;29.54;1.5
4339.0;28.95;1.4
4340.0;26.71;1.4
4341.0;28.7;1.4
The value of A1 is 0.29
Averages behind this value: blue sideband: 31.4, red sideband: 37.3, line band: 26.3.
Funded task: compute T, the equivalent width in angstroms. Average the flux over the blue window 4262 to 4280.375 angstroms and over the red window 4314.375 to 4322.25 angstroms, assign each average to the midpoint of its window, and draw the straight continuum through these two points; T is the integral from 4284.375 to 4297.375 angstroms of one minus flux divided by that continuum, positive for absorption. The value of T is 1.8 angstroms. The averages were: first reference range 32.8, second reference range 43.8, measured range 32.2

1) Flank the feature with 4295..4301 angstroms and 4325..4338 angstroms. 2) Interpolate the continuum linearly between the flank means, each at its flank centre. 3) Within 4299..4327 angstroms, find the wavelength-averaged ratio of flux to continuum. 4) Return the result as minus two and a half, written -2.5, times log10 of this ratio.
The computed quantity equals 0.10 mag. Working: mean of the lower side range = 27.3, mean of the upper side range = 38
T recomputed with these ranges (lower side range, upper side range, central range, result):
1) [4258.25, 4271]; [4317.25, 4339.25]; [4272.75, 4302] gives 3.3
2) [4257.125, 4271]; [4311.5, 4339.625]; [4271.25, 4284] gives 1.3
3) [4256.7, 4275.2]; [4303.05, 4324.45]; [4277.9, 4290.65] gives -0.5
